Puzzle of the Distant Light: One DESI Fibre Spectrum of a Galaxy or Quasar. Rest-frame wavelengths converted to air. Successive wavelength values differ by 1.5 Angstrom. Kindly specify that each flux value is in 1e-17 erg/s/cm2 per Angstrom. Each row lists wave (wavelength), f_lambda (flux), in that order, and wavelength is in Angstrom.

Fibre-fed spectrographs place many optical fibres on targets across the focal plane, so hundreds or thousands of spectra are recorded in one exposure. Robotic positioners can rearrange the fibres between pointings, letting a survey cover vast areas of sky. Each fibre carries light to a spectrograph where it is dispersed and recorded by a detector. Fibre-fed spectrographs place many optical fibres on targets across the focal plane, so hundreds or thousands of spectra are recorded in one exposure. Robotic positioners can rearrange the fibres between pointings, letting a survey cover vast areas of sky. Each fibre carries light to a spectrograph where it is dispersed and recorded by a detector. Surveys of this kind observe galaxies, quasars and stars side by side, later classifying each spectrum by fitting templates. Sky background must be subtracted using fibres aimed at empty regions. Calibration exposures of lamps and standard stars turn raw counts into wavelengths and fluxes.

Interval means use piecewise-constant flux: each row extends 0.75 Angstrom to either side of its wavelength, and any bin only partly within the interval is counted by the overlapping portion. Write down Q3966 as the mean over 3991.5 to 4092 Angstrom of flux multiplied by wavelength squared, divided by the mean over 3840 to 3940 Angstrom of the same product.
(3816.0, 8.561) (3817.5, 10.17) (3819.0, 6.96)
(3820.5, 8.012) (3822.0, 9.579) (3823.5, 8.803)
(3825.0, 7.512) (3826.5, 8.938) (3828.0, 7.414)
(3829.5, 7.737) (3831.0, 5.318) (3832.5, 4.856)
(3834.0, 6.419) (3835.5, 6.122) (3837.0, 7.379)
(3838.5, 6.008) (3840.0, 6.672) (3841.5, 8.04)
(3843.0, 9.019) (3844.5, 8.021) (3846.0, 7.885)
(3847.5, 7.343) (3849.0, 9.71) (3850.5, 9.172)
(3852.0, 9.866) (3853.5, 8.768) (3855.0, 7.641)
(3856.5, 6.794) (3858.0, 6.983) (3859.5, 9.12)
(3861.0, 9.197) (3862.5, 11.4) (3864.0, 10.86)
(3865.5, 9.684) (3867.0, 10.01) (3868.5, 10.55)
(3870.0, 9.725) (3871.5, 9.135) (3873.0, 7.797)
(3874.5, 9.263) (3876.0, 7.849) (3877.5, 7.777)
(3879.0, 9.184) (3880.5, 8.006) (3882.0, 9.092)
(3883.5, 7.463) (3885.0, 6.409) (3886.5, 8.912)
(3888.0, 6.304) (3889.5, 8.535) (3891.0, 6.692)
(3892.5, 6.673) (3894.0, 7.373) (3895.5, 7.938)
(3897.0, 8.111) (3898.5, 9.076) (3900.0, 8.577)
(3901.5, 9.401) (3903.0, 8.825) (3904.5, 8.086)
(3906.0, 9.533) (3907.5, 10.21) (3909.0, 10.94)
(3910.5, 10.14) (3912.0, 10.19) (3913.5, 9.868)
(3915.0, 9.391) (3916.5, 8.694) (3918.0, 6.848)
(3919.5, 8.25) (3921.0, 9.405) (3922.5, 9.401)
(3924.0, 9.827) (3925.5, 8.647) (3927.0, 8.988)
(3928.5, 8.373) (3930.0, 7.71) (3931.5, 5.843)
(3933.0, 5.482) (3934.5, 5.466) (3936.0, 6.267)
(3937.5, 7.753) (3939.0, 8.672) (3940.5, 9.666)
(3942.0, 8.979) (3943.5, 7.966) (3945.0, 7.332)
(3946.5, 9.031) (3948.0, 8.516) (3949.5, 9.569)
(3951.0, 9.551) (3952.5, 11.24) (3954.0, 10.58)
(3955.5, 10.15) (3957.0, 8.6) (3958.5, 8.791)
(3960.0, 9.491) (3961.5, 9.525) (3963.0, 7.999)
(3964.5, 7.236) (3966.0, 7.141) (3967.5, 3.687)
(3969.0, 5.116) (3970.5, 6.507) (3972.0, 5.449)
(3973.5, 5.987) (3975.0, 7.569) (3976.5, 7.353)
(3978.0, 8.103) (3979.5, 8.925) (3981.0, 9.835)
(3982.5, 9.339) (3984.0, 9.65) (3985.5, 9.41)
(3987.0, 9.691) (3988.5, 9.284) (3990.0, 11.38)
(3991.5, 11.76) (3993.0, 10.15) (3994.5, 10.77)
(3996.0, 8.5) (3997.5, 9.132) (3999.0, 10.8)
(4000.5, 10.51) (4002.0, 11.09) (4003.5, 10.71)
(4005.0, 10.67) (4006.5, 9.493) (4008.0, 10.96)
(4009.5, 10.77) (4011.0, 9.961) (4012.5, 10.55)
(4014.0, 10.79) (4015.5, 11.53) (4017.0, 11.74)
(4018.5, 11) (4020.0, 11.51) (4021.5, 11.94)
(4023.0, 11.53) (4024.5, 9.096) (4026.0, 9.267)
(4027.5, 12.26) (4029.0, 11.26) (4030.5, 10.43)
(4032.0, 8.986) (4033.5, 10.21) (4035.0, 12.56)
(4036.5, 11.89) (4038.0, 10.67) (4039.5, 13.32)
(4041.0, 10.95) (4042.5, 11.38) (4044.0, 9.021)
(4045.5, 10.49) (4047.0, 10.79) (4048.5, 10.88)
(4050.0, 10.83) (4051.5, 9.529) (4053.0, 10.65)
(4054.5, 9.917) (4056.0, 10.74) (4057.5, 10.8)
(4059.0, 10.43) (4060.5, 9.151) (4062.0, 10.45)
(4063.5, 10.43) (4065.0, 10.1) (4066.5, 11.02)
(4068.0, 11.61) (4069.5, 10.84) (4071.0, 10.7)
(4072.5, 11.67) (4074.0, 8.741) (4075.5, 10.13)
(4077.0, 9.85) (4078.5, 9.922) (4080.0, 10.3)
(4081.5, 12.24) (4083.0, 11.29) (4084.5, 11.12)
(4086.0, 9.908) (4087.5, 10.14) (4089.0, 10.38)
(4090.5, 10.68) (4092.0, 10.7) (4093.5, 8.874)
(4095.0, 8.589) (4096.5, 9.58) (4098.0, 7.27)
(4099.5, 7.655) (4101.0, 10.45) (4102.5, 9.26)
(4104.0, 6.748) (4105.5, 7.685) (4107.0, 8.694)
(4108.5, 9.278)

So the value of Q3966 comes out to 1.35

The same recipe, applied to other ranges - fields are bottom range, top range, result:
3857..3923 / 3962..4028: 1.14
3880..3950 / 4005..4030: 1.37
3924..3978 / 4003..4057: 1.42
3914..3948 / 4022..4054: 1.40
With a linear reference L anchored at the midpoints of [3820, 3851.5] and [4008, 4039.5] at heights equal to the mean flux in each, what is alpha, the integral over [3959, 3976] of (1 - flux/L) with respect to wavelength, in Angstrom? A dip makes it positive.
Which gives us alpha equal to 5.2 Angstrom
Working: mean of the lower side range 7.63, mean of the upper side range 11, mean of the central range 6.92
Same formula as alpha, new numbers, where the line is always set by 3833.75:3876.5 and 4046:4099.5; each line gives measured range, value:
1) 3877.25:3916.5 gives 1.3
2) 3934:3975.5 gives 5.8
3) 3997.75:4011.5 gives -1.1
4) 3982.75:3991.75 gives -0.5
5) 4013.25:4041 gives -3.4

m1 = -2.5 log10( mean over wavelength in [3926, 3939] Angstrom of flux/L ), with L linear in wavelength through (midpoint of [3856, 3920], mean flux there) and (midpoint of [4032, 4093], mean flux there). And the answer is 0.28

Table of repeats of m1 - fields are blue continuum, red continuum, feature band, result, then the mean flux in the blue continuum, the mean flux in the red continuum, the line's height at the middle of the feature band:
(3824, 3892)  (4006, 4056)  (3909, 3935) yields 0.08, 8.14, 10.8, 9.13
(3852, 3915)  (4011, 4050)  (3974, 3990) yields 0.14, 8.76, 10.9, 10.2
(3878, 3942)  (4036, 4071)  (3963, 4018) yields 0.06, 8.34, 10.7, 9.66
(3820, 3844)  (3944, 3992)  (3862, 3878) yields -0.22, 7.36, 8.54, 7.69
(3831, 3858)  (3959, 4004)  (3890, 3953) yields -0.04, 7.55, 8.73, 8.21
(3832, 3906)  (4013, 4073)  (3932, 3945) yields 0.23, 8.26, 10.8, 9.28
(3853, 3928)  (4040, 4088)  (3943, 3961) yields 0.01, 8.75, 10.5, 9.38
